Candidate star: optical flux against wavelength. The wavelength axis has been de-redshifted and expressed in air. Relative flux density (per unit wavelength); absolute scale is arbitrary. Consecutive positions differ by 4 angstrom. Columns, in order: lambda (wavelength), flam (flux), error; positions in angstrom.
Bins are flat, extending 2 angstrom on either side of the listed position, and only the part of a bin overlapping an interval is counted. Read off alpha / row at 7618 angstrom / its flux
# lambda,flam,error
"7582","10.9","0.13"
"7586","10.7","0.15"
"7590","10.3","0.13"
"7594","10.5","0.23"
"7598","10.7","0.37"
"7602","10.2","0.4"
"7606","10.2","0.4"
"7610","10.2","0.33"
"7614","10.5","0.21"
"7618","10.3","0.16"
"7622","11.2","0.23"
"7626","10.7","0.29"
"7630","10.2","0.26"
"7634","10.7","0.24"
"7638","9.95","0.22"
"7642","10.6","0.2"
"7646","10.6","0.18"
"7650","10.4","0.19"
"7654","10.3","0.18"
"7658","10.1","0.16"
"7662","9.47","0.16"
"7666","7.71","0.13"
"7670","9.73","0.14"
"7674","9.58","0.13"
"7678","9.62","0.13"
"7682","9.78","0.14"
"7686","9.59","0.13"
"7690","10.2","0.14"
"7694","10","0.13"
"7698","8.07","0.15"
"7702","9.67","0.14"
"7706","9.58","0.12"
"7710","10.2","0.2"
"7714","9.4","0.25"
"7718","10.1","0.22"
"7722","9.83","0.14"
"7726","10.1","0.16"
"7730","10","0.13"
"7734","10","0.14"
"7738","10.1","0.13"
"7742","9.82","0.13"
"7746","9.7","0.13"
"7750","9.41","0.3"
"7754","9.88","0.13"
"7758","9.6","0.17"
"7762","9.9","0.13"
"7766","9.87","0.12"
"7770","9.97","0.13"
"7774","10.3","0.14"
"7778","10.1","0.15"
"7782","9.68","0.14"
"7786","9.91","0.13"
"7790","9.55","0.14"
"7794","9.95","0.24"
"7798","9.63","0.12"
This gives 10.3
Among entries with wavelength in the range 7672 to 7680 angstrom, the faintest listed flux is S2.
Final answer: 9.58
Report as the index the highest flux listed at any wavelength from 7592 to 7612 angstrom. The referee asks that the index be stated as 10.7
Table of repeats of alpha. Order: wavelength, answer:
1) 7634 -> 10.7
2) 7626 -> 10.7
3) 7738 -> 10.1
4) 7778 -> 10.1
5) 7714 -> 9.4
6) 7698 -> 8.07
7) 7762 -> 9.9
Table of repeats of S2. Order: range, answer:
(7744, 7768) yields 9.41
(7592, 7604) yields 10.2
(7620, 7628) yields 10.7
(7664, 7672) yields 7.71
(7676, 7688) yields 9.59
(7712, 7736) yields 9.4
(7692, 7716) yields 8.07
